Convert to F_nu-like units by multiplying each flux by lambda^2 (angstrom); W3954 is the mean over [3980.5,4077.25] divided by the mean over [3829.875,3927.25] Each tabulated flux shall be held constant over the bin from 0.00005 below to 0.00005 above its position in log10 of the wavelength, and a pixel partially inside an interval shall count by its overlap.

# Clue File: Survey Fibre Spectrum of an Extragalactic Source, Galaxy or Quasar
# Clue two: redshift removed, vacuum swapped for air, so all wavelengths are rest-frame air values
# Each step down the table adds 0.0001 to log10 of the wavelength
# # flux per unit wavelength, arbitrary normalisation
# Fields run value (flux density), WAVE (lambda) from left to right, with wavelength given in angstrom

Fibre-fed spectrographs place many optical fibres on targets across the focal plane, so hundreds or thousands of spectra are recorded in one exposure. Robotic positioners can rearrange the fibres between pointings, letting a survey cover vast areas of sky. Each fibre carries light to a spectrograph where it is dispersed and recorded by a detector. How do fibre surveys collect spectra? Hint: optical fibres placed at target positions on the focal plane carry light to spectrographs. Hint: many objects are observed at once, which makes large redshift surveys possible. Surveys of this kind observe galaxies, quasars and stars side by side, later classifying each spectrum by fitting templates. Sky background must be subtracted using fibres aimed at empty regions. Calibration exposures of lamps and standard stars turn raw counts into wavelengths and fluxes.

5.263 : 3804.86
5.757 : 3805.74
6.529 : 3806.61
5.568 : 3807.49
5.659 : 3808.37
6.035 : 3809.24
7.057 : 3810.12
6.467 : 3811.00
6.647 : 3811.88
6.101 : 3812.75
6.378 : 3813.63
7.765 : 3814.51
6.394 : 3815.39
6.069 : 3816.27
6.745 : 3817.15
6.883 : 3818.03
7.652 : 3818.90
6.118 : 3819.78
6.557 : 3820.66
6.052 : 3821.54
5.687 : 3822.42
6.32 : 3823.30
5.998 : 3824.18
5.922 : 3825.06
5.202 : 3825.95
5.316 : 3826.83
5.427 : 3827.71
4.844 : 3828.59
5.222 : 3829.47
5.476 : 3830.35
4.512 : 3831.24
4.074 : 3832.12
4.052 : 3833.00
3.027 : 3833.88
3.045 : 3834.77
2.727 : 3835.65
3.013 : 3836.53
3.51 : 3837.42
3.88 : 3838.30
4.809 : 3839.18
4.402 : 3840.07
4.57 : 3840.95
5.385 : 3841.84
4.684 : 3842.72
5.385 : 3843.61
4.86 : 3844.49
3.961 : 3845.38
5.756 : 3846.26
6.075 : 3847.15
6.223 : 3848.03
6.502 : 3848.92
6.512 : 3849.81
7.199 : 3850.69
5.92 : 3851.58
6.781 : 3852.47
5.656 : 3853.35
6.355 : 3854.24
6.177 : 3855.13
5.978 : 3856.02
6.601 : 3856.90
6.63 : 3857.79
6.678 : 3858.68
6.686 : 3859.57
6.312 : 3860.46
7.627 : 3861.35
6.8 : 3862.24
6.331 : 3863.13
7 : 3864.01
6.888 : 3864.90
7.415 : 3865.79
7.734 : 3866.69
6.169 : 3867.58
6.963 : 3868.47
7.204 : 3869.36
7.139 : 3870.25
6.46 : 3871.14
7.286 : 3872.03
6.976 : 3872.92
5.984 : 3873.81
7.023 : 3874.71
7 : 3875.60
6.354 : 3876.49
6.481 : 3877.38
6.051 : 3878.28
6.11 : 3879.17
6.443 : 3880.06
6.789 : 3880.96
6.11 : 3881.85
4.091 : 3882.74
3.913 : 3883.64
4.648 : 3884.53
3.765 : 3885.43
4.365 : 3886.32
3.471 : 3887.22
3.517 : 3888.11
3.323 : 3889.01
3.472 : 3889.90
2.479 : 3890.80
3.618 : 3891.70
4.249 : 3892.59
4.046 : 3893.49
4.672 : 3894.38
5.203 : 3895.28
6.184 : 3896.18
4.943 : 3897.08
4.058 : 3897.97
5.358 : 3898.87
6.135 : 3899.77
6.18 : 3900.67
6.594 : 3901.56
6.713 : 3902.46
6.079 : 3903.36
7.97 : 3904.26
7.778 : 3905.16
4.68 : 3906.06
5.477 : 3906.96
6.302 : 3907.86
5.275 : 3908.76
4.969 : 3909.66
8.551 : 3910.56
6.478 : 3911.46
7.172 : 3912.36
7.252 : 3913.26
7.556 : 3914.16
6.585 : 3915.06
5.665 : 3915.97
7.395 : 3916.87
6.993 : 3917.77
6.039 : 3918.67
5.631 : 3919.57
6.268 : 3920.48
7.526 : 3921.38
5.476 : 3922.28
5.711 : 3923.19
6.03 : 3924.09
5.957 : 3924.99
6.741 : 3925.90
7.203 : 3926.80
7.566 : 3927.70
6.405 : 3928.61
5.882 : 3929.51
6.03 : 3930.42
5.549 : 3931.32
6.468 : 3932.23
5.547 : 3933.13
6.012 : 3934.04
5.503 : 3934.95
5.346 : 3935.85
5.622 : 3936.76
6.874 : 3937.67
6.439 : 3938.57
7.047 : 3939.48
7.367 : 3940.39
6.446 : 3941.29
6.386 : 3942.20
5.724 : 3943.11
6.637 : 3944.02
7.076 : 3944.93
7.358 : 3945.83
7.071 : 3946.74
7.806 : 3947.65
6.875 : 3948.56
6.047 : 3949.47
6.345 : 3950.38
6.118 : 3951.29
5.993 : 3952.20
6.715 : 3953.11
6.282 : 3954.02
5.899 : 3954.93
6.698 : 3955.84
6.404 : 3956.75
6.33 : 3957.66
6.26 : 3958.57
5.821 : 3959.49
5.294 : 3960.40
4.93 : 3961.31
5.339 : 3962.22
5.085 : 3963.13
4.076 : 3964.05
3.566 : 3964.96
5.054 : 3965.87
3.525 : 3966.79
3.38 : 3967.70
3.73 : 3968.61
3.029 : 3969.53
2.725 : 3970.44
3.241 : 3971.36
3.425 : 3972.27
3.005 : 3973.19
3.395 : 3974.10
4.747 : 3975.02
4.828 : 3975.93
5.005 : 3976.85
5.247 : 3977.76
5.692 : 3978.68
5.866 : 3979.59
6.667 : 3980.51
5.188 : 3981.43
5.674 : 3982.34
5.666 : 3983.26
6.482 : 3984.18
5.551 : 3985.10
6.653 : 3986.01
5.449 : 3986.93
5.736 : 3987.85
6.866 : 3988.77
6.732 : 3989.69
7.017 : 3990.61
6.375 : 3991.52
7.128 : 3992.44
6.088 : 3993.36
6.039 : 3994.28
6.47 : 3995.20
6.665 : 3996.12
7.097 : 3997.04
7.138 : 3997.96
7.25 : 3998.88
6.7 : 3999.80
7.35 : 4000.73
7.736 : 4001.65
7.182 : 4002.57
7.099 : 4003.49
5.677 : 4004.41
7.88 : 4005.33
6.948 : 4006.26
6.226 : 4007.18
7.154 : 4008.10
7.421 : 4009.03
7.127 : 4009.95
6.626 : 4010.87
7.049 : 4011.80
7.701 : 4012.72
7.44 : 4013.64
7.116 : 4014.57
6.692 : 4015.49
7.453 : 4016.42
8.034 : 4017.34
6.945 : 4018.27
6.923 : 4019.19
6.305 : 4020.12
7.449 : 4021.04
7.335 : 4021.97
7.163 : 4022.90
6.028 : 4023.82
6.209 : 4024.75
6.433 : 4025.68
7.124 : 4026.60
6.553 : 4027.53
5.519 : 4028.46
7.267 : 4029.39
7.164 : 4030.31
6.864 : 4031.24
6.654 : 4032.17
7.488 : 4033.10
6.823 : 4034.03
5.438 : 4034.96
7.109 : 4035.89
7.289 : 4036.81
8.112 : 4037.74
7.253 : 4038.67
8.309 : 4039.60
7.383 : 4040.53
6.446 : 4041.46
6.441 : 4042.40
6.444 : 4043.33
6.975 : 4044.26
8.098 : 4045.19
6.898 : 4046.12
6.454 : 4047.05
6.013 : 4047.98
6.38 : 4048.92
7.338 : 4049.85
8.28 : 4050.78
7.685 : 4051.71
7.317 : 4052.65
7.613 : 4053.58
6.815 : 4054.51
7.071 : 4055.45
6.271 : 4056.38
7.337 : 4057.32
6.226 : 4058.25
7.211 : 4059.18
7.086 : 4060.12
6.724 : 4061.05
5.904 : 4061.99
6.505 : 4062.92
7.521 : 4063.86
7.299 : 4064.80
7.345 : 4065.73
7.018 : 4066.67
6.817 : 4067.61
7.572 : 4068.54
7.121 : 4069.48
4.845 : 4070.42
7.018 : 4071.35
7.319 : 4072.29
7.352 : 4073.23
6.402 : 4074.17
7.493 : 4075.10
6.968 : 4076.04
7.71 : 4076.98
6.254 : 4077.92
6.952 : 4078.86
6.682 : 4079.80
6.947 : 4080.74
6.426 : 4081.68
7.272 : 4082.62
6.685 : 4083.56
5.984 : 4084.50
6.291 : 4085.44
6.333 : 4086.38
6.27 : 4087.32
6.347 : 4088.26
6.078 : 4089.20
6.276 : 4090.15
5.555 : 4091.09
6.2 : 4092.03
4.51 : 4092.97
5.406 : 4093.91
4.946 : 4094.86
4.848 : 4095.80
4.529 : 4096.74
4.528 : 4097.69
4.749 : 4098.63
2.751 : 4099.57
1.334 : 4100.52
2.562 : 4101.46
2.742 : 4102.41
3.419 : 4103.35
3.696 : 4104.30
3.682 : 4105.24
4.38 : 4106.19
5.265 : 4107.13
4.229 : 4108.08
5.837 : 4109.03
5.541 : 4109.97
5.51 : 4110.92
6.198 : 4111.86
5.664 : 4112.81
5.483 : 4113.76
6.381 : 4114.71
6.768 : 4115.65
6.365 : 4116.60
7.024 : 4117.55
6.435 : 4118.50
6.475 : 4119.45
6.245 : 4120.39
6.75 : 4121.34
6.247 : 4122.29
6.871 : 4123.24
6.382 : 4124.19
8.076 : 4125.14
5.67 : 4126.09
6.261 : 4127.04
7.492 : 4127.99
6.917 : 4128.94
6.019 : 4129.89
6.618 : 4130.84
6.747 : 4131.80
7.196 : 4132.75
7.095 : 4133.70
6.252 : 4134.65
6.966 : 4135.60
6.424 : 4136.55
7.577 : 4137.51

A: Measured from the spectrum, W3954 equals 1.3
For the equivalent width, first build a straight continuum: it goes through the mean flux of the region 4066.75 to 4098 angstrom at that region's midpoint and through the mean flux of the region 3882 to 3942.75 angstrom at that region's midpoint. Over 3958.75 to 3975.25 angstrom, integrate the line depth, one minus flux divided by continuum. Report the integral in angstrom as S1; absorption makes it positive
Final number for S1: 5.1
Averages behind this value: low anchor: 5.77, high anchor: 6.32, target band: 4.1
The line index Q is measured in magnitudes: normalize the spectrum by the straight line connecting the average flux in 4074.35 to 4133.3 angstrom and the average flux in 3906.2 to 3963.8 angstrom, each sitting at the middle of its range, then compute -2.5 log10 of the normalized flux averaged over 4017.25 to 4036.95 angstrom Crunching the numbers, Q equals -0.13 mag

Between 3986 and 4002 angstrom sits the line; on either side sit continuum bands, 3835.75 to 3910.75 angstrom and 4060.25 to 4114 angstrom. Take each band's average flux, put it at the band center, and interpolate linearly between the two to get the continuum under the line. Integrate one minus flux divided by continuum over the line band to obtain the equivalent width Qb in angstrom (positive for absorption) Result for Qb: -2.6 angstrom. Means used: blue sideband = 5.7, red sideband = 5.78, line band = 6.69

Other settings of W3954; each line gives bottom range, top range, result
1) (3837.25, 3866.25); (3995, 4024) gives 1.28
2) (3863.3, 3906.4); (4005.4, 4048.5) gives 1.31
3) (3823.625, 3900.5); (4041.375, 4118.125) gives 1.25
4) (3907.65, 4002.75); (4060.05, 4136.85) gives 1.08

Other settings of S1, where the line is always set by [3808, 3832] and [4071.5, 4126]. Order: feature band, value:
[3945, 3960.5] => -1.5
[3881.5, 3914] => 3.8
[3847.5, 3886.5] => -2.2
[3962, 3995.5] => 4.3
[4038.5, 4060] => -4.6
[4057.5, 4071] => -2.4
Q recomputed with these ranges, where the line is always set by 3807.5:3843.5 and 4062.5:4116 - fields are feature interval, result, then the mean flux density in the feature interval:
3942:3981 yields 0.046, 5.36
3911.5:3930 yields -0.184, 6.55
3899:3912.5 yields -0.159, 6.38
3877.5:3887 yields 0.050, 5.23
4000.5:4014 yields -0.247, 7.11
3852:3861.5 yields -0.187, 6.46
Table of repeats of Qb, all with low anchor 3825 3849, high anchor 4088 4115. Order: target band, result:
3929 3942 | -4.04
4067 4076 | -4.07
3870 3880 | -4.13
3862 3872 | -4.85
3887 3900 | 1.06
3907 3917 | -4.04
